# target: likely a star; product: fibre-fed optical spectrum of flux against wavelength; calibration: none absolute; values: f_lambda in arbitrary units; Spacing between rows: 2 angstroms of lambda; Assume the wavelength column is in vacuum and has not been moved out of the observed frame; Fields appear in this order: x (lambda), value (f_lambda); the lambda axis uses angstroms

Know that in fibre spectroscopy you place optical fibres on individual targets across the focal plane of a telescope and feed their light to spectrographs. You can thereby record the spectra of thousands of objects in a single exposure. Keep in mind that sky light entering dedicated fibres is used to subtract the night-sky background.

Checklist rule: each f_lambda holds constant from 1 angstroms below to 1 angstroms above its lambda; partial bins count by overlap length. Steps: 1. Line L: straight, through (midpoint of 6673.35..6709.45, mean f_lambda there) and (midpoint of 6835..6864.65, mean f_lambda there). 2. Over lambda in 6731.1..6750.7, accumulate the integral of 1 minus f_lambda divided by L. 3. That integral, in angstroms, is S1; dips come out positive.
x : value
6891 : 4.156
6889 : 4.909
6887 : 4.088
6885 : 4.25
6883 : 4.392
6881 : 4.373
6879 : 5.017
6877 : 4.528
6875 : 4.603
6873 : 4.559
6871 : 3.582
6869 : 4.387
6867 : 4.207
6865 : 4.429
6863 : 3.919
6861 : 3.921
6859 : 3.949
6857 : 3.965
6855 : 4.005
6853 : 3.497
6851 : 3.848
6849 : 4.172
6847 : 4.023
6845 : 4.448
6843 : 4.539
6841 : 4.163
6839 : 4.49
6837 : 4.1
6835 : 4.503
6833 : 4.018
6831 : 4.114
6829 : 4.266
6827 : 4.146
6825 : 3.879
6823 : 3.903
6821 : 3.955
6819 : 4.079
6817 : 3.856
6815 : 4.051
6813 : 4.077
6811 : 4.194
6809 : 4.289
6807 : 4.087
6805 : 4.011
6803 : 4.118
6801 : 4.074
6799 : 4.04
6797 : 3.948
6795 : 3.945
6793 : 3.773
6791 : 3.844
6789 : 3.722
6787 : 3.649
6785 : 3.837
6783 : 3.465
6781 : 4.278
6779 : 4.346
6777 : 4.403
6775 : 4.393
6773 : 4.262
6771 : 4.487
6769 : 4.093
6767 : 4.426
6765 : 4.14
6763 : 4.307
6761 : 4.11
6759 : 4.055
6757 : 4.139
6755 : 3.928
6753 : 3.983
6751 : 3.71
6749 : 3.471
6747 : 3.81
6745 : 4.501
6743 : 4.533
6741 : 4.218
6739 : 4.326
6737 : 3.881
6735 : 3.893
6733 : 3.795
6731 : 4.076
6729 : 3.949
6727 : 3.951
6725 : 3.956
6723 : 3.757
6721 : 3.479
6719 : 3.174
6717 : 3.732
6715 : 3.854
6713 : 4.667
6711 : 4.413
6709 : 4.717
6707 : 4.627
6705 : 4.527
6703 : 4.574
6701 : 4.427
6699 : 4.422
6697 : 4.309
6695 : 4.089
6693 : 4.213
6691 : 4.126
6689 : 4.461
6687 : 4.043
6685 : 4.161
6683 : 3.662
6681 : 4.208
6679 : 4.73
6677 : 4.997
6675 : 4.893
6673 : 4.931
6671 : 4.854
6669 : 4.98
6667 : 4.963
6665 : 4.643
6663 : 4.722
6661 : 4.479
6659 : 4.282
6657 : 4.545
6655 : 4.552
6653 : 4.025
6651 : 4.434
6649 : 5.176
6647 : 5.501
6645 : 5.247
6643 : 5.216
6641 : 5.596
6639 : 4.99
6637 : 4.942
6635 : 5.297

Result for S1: 1.23 angstroms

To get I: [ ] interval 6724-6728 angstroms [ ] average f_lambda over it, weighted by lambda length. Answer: 3.95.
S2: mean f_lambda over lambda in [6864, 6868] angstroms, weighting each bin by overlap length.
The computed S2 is 4.32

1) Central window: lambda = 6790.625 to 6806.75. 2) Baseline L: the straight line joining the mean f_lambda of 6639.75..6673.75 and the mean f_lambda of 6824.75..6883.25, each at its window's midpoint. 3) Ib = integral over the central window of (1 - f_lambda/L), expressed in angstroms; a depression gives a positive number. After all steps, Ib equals 1.5 angstroms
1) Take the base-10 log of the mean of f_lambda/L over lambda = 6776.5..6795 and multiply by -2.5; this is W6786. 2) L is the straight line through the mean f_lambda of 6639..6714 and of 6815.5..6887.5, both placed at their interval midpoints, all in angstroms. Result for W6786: 0.11 mag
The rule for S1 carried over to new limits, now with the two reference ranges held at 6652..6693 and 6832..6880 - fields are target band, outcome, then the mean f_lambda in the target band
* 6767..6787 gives 0.80 angstroms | 4.16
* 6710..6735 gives 2.96 angstroms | 3.9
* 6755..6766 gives 0.58 angstroms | 4.13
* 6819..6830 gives 0.57 angstroms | 4.03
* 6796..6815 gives 0.87 angstroms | 4.09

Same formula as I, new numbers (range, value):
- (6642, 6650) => 5.29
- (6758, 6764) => 4.16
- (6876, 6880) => 4.77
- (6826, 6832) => 4.18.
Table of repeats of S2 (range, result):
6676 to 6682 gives 4.65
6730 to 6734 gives 3.94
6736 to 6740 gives 4.1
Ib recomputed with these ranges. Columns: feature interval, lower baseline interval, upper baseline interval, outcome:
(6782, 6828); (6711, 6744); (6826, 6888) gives 1.8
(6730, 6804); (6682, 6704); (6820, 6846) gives 2.7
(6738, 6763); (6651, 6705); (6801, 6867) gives 1.3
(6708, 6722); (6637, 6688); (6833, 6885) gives 1.8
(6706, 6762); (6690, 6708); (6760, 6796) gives 2.9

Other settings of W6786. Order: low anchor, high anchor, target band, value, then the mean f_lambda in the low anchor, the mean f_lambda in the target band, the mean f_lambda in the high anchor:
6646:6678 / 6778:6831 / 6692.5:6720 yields 0.061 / 4.75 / 4.27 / 4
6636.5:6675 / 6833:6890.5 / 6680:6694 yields 0.154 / 4.85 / 4.12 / 4.24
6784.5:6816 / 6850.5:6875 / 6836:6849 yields -0.067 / 3.98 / 4.28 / 4.05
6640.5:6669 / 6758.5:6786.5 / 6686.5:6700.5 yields 0.085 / 4.81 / 4.25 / 4.18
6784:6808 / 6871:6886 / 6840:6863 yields 0.064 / 3.92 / 4.04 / 4.47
